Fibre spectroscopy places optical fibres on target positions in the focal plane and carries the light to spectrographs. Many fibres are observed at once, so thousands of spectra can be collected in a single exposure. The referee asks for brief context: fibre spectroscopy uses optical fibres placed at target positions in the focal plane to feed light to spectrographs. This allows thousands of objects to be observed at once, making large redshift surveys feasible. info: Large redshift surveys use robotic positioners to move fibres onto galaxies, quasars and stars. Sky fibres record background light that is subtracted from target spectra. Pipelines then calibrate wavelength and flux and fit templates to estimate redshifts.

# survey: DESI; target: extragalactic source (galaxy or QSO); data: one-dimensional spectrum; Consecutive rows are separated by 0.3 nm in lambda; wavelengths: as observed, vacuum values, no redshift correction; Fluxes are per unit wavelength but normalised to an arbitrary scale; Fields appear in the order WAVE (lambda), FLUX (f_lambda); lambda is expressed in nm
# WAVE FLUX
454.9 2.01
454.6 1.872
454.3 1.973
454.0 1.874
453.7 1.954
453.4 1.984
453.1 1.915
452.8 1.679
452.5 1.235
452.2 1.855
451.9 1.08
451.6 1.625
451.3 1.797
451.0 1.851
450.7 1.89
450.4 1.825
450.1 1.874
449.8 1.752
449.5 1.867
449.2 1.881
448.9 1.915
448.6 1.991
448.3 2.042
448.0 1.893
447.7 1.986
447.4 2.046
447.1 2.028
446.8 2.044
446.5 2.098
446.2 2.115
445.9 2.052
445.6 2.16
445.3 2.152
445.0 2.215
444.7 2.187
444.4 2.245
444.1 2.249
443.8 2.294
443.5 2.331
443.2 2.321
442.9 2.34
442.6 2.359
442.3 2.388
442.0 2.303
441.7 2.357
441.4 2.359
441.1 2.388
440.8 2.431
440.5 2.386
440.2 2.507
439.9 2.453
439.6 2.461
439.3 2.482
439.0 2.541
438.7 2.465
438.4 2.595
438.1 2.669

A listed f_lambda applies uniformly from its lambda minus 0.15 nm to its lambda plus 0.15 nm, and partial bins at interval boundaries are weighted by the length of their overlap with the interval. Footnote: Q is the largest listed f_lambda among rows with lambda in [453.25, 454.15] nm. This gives 1.984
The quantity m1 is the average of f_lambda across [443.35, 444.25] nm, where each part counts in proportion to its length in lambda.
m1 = 2.29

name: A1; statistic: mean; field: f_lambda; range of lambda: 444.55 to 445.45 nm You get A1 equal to 2.18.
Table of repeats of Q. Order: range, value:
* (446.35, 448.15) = 2.098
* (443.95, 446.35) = 2.249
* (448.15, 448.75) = 2.042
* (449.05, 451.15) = 1.89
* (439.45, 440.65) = 2.507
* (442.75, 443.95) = 2.34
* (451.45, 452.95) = 1.855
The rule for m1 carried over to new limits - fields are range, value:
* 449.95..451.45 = 1.85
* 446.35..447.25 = 2.06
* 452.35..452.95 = 1.46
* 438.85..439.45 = 2.51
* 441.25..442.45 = 2.35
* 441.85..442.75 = 2.35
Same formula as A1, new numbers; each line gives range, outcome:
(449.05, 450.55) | 1.84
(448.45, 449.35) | 1.93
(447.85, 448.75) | 1.98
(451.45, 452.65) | 1.45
